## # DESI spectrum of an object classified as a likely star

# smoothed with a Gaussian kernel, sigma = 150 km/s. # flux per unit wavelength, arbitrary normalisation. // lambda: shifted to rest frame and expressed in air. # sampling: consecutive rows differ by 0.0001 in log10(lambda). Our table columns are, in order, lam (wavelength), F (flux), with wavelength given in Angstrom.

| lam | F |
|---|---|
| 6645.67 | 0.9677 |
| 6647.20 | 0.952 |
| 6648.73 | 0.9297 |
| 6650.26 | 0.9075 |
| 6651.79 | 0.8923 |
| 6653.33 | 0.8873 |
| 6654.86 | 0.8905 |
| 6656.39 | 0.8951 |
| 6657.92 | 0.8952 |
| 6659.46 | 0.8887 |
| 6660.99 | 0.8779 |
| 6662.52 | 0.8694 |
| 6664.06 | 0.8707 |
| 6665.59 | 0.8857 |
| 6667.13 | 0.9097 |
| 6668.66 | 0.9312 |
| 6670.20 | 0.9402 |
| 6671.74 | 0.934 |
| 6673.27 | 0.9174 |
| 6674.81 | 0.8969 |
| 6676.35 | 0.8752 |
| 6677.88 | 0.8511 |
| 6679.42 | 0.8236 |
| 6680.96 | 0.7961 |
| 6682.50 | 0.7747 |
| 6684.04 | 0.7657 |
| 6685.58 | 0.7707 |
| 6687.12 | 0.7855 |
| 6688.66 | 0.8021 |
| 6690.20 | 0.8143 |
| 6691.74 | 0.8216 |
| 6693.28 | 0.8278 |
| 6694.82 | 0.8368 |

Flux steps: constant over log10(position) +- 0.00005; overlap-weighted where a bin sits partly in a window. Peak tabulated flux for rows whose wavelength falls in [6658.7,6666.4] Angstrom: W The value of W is 0.8887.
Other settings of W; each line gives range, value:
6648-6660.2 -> 0.9297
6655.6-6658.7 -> 0.8952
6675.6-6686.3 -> 0.8752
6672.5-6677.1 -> 0.9174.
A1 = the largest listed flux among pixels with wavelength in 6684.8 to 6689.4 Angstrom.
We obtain 0.8021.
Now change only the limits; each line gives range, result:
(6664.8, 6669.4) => 0.9312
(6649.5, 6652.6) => 0.9075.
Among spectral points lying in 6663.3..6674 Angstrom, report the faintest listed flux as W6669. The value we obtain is 0.8707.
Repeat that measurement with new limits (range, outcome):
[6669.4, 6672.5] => 0.934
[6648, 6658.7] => 0.8873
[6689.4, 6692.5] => 0.8143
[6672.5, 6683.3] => 0.7747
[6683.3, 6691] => 0.7657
